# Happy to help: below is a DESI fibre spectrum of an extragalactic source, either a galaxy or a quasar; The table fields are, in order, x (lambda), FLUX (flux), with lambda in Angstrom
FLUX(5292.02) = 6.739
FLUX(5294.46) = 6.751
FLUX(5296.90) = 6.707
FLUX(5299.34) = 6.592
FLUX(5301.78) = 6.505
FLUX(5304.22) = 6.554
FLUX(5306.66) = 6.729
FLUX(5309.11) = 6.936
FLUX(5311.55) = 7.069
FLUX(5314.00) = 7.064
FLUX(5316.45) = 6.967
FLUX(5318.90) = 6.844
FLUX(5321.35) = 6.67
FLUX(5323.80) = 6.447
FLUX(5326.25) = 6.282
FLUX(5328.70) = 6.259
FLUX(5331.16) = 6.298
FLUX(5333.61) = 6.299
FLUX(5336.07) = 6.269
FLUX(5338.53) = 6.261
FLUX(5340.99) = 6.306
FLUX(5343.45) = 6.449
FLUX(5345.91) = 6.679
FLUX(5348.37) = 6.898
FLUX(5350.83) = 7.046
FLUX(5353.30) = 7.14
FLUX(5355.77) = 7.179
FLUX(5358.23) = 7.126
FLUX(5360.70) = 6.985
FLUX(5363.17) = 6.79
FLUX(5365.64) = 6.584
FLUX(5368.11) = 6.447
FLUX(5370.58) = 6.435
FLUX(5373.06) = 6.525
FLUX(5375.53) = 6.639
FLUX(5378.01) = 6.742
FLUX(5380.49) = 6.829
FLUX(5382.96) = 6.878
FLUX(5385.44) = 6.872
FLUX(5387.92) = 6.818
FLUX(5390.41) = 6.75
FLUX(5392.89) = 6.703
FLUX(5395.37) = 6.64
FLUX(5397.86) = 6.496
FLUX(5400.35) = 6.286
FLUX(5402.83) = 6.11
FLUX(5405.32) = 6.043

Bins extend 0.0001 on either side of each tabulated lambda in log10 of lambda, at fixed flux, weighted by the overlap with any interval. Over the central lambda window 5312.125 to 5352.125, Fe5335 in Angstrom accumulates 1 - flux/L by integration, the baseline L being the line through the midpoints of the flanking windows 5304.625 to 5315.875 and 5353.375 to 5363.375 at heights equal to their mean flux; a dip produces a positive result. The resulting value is 2.3 Angstrom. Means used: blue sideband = 6.92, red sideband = 7.06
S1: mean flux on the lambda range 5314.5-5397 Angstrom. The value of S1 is 6.67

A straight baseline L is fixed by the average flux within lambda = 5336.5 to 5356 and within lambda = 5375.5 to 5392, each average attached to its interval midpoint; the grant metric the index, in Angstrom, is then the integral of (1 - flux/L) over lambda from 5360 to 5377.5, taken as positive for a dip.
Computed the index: 0.4 Angstrom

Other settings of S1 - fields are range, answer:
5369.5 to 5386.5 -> 6.7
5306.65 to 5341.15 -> 6.58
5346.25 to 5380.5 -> 6.81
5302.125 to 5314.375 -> 6.83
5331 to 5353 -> 6.54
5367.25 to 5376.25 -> 6.51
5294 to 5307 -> 6.63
